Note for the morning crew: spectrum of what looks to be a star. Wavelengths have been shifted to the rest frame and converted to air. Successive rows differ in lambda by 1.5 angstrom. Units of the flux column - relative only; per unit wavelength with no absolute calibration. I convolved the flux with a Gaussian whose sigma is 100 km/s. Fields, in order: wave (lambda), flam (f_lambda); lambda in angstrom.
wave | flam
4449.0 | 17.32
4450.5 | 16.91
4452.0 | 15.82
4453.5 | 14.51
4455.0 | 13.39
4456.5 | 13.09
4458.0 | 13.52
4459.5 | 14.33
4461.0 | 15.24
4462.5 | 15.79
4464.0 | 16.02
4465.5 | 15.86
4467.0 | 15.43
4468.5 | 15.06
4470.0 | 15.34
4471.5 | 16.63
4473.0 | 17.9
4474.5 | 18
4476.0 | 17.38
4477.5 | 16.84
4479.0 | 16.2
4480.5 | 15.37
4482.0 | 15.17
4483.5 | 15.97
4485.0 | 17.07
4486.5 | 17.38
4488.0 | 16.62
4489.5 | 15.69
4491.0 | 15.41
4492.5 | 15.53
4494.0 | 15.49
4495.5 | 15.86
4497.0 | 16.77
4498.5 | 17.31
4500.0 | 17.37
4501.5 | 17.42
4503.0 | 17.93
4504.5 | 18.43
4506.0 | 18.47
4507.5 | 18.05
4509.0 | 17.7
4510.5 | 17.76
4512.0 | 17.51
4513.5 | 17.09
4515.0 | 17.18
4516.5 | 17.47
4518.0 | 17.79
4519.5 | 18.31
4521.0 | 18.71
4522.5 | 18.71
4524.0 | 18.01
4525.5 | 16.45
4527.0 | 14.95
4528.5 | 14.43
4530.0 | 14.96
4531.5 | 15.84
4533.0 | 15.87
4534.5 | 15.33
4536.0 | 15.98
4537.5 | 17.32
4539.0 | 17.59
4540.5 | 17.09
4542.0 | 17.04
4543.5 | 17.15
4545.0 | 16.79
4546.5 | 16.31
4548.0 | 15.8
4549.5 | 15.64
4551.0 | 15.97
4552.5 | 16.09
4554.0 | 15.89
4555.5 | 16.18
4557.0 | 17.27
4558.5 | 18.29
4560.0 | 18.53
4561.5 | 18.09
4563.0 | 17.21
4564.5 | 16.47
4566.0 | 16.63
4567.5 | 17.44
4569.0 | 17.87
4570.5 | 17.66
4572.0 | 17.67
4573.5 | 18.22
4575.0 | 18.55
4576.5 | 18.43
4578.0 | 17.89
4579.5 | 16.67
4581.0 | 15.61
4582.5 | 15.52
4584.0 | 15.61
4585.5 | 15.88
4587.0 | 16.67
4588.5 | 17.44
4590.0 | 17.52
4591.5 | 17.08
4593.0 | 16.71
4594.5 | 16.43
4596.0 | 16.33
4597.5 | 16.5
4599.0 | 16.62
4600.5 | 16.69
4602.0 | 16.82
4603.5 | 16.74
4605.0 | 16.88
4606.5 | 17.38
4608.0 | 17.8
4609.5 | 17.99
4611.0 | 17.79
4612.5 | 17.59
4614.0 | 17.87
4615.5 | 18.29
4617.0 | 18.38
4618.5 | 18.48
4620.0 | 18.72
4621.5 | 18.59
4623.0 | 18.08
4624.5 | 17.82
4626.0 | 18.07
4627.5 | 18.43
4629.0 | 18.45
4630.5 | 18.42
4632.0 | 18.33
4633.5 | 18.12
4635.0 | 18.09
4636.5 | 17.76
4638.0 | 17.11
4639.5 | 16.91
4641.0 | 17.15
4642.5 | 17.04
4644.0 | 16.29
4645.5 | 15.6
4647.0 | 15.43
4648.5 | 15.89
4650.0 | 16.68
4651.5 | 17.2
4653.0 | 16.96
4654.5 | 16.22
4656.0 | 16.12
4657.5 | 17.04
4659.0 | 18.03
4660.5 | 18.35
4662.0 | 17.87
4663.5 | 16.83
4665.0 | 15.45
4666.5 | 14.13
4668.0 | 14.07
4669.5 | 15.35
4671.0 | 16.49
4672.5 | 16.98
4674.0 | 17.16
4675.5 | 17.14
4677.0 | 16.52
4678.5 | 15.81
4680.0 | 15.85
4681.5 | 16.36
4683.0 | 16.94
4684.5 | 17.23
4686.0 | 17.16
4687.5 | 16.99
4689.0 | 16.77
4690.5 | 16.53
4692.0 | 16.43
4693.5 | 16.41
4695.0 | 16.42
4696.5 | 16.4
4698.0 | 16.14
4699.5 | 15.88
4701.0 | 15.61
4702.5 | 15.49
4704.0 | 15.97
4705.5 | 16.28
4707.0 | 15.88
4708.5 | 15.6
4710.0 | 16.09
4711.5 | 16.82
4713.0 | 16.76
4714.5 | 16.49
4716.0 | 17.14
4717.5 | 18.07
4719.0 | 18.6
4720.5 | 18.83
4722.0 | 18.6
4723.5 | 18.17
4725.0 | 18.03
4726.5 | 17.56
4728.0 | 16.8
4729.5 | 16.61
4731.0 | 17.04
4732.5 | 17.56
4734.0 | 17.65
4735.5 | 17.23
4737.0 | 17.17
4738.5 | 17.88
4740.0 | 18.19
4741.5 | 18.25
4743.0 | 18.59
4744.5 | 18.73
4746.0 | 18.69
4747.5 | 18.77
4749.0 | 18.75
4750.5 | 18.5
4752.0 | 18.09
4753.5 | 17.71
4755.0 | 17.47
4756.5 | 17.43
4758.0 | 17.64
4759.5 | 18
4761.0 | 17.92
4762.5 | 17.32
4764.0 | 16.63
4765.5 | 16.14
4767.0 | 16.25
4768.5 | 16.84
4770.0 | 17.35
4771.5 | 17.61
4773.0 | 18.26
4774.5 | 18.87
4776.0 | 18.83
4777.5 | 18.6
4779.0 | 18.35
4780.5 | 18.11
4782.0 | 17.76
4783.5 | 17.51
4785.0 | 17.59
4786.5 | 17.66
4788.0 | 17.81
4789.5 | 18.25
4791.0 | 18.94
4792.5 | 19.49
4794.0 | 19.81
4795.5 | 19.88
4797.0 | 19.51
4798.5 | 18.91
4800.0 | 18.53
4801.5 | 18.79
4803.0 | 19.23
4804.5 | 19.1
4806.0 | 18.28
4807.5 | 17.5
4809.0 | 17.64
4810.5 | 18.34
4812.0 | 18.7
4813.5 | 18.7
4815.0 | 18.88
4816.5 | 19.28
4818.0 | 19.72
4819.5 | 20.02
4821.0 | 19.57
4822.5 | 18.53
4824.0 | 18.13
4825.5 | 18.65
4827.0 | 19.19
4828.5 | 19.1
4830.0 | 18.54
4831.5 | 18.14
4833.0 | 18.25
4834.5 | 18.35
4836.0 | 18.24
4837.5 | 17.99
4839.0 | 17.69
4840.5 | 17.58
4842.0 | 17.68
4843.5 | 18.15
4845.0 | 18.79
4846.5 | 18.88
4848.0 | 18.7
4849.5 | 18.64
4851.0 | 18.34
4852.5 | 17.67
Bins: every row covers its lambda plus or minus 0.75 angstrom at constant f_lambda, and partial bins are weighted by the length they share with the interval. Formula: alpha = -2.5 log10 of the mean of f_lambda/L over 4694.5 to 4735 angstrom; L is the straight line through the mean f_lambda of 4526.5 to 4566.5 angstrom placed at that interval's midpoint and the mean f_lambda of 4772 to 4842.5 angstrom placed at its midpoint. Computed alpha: 0.06 mag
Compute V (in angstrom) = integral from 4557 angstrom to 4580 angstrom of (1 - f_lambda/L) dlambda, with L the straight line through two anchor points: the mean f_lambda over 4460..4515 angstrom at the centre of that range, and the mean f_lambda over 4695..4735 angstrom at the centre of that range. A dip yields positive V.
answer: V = -1.3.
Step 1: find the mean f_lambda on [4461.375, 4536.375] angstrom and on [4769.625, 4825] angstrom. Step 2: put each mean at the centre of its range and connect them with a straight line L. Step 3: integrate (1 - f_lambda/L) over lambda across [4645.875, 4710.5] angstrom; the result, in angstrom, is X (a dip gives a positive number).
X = 5.3 angstrom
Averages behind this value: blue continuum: 16.7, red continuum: 18.6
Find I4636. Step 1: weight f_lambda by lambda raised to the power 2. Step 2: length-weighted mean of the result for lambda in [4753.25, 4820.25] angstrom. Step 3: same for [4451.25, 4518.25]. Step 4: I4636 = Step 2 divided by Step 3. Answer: 1.27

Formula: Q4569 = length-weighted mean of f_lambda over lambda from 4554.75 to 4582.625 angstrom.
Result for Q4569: 17.4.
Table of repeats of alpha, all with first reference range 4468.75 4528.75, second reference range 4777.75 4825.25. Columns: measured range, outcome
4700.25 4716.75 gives 0.123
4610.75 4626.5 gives -0.033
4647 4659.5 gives 0.073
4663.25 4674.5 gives 0.141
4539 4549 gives 0.030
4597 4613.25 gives 0.024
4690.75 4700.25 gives 0.112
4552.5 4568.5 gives 0.009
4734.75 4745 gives 0.019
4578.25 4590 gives 0.069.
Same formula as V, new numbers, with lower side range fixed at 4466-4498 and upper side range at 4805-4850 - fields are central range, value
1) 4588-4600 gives 0.1 angstrom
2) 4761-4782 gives 0.6 angstrom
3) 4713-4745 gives 0.3 angstrom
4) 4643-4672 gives 1.8 angstrom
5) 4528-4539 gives 0.5 angstrom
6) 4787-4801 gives -0.5 angstrom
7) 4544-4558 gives 0.4 angstrom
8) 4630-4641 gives -0.3 angstrom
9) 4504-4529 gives -1.5 angstrom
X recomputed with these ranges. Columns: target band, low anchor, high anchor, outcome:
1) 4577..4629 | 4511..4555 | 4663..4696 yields -2.5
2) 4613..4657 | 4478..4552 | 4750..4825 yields -0.1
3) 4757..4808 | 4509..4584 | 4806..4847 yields 0.3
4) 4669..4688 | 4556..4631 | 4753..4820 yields 1.2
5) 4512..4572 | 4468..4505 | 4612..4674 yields -0.3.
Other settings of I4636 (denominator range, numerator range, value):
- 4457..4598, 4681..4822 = 1.17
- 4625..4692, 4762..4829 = 1.16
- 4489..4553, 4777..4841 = 1.25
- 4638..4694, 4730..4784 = 1.12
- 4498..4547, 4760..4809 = 1.19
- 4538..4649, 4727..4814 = 1.13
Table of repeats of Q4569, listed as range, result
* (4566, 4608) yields 17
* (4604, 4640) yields 18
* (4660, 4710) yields 16.3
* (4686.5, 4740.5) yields 16.9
